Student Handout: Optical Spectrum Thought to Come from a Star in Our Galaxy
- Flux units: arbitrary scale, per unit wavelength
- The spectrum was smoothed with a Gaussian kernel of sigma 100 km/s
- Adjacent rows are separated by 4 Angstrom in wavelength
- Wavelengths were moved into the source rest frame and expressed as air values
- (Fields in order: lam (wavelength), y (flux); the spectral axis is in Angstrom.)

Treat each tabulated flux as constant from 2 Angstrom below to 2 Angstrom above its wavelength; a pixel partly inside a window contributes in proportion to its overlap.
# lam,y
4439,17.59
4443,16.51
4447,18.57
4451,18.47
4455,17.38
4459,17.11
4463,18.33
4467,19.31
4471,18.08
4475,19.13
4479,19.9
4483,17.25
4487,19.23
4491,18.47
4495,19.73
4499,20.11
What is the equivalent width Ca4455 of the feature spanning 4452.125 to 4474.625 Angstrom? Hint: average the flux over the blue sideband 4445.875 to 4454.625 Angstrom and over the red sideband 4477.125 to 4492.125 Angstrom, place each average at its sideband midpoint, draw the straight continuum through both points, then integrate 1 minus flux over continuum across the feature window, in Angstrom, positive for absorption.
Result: 0.4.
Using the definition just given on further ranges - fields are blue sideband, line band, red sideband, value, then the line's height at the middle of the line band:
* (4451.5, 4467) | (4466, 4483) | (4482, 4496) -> -0.5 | 18.3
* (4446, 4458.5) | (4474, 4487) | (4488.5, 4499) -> 0.0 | 18.9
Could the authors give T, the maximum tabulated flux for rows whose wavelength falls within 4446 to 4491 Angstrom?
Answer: 19.9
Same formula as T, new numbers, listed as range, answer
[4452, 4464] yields 18.33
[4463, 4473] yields 19.31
